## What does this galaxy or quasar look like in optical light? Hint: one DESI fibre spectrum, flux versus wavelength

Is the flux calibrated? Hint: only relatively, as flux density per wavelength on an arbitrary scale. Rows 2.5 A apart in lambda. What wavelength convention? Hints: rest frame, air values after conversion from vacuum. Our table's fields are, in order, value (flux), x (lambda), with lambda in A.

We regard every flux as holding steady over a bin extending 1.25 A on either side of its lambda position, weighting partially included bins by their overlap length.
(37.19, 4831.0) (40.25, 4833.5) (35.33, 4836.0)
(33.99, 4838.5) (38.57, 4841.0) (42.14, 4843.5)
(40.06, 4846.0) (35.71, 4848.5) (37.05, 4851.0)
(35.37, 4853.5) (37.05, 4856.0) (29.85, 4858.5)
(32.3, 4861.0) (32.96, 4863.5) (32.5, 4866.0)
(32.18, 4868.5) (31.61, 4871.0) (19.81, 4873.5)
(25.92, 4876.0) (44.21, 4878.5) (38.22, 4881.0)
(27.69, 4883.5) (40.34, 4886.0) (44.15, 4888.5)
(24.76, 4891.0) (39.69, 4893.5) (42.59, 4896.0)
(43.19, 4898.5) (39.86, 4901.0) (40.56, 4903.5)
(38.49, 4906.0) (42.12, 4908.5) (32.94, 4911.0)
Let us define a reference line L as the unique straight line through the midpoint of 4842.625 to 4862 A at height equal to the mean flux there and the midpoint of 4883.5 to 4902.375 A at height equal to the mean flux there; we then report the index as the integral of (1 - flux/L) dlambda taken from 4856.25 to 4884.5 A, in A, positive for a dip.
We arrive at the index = 4.08 A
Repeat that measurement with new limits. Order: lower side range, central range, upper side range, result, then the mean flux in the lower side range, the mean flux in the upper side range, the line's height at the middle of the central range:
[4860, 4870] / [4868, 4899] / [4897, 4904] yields 1.99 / 32.5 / 41.3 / 37.1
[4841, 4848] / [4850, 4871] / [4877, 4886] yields 2.83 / 40.1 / 36.9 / 38.7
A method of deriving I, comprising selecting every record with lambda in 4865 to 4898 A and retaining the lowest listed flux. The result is 19.81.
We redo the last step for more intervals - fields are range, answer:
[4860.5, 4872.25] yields 31.61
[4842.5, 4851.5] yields 35.71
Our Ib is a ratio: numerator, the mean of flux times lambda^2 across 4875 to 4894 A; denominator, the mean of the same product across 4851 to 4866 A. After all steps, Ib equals 1.1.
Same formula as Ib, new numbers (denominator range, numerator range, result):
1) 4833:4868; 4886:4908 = 1.12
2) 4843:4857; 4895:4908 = 1.11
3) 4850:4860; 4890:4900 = 1.11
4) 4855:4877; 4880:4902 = 1.26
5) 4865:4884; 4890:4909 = 1.24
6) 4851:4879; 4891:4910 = 1.26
